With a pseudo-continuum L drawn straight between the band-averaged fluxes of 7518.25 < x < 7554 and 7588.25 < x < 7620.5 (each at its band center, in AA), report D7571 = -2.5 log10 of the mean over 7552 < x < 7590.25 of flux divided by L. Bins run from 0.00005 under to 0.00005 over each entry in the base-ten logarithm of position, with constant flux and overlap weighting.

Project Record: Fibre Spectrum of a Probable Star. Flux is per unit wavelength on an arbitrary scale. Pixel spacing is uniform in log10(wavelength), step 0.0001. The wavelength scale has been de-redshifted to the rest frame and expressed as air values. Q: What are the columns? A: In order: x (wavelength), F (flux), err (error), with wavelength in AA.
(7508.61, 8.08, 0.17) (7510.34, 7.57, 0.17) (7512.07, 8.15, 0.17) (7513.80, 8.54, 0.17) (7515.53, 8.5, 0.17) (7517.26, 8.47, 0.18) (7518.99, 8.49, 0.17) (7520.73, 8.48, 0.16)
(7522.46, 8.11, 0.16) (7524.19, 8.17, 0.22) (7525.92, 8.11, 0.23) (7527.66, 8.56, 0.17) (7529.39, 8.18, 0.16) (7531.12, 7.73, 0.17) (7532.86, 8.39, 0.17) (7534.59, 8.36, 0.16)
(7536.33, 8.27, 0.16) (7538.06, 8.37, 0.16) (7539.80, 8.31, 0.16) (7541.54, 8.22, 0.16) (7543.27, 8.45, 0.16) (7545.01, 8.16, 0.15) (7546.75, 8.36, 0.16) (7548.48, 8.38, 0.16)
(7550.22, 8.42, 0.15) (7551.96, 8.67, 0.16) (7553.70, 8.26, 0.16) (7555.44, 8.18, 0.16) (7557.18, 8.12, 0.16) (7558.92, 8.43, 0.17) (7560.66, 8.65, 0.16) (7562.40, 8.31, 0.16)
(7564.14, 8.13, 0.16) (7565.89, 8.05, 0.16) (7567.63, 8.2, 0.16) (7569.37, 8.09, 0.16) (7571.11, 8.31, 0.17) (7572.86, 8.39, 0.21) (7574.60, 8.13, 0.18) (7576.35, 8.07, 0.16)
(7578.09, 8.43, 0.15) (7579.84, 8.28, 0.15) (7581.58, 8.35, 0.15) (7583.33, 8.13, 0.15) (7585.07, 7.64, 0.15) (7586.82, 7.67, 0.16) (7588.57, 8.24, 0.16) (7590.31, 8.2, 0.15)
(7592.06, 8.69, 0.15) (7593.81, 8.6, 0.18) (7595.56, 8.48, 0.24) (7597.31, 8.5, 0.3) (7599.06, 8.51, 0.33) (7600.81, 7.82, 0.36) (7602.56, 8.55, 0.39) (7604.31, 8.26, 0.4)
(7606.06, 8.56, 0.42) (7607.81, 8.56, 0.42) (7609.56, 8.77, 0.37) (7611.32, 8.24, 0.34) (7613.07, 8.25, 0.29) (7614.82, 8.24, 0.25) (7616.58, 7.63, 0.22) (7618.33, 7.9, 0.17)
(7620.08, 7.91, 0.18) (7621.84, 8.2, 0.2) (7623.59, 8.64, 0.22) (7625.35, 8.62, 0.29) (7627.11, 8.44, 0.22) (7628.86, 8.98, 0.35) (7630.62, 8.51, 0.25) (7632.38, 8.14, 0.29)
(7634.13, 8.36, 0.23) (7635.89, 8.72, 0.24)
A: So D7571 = 0.01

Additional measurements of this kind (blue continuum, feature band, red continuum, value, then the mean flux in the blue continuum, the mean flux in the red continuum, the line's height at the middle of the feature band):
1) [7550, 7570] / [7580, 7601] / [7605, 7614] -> 0.02 mag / 8.29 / 8.47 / 8.4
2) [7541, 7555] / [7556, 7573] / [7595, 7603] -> 0.01 mag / 8.37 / 8.36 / 8.36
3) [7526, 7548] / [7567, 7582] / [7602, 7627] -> 0.01 mag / 8.28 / 8.31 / 8.29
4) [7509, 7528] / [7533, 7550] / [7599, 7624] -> -0.01 mag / 8.27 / 8.26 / 8.27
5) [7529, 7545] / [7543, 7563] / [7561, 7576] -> -0.02 mag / 8.25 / 8.21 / 8.23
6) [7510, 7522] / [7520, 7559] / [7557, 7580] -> 0.00 mag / 8.34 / 8.26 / 8.3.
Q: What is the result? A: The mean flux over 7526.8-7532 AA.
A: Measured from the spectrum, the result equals 8.16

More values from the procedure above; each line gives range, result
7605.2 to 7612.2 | 8.53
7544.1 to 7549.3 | 8.3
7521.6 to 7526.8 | 8.13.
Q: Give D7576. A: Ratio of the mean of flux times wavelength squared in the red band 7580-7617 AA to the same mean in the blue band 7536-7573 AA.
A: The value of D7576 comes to 1.01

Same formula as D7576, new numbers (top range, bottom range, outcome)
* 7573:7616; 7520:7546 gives 1.02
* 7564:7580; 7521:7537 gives 1.01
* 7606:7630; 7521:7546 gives 1.03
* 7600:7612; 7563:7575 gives 1.04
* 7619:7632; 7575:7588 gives 1.06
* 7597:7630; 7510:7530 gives 1.03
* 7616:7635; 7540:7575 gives 1.02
